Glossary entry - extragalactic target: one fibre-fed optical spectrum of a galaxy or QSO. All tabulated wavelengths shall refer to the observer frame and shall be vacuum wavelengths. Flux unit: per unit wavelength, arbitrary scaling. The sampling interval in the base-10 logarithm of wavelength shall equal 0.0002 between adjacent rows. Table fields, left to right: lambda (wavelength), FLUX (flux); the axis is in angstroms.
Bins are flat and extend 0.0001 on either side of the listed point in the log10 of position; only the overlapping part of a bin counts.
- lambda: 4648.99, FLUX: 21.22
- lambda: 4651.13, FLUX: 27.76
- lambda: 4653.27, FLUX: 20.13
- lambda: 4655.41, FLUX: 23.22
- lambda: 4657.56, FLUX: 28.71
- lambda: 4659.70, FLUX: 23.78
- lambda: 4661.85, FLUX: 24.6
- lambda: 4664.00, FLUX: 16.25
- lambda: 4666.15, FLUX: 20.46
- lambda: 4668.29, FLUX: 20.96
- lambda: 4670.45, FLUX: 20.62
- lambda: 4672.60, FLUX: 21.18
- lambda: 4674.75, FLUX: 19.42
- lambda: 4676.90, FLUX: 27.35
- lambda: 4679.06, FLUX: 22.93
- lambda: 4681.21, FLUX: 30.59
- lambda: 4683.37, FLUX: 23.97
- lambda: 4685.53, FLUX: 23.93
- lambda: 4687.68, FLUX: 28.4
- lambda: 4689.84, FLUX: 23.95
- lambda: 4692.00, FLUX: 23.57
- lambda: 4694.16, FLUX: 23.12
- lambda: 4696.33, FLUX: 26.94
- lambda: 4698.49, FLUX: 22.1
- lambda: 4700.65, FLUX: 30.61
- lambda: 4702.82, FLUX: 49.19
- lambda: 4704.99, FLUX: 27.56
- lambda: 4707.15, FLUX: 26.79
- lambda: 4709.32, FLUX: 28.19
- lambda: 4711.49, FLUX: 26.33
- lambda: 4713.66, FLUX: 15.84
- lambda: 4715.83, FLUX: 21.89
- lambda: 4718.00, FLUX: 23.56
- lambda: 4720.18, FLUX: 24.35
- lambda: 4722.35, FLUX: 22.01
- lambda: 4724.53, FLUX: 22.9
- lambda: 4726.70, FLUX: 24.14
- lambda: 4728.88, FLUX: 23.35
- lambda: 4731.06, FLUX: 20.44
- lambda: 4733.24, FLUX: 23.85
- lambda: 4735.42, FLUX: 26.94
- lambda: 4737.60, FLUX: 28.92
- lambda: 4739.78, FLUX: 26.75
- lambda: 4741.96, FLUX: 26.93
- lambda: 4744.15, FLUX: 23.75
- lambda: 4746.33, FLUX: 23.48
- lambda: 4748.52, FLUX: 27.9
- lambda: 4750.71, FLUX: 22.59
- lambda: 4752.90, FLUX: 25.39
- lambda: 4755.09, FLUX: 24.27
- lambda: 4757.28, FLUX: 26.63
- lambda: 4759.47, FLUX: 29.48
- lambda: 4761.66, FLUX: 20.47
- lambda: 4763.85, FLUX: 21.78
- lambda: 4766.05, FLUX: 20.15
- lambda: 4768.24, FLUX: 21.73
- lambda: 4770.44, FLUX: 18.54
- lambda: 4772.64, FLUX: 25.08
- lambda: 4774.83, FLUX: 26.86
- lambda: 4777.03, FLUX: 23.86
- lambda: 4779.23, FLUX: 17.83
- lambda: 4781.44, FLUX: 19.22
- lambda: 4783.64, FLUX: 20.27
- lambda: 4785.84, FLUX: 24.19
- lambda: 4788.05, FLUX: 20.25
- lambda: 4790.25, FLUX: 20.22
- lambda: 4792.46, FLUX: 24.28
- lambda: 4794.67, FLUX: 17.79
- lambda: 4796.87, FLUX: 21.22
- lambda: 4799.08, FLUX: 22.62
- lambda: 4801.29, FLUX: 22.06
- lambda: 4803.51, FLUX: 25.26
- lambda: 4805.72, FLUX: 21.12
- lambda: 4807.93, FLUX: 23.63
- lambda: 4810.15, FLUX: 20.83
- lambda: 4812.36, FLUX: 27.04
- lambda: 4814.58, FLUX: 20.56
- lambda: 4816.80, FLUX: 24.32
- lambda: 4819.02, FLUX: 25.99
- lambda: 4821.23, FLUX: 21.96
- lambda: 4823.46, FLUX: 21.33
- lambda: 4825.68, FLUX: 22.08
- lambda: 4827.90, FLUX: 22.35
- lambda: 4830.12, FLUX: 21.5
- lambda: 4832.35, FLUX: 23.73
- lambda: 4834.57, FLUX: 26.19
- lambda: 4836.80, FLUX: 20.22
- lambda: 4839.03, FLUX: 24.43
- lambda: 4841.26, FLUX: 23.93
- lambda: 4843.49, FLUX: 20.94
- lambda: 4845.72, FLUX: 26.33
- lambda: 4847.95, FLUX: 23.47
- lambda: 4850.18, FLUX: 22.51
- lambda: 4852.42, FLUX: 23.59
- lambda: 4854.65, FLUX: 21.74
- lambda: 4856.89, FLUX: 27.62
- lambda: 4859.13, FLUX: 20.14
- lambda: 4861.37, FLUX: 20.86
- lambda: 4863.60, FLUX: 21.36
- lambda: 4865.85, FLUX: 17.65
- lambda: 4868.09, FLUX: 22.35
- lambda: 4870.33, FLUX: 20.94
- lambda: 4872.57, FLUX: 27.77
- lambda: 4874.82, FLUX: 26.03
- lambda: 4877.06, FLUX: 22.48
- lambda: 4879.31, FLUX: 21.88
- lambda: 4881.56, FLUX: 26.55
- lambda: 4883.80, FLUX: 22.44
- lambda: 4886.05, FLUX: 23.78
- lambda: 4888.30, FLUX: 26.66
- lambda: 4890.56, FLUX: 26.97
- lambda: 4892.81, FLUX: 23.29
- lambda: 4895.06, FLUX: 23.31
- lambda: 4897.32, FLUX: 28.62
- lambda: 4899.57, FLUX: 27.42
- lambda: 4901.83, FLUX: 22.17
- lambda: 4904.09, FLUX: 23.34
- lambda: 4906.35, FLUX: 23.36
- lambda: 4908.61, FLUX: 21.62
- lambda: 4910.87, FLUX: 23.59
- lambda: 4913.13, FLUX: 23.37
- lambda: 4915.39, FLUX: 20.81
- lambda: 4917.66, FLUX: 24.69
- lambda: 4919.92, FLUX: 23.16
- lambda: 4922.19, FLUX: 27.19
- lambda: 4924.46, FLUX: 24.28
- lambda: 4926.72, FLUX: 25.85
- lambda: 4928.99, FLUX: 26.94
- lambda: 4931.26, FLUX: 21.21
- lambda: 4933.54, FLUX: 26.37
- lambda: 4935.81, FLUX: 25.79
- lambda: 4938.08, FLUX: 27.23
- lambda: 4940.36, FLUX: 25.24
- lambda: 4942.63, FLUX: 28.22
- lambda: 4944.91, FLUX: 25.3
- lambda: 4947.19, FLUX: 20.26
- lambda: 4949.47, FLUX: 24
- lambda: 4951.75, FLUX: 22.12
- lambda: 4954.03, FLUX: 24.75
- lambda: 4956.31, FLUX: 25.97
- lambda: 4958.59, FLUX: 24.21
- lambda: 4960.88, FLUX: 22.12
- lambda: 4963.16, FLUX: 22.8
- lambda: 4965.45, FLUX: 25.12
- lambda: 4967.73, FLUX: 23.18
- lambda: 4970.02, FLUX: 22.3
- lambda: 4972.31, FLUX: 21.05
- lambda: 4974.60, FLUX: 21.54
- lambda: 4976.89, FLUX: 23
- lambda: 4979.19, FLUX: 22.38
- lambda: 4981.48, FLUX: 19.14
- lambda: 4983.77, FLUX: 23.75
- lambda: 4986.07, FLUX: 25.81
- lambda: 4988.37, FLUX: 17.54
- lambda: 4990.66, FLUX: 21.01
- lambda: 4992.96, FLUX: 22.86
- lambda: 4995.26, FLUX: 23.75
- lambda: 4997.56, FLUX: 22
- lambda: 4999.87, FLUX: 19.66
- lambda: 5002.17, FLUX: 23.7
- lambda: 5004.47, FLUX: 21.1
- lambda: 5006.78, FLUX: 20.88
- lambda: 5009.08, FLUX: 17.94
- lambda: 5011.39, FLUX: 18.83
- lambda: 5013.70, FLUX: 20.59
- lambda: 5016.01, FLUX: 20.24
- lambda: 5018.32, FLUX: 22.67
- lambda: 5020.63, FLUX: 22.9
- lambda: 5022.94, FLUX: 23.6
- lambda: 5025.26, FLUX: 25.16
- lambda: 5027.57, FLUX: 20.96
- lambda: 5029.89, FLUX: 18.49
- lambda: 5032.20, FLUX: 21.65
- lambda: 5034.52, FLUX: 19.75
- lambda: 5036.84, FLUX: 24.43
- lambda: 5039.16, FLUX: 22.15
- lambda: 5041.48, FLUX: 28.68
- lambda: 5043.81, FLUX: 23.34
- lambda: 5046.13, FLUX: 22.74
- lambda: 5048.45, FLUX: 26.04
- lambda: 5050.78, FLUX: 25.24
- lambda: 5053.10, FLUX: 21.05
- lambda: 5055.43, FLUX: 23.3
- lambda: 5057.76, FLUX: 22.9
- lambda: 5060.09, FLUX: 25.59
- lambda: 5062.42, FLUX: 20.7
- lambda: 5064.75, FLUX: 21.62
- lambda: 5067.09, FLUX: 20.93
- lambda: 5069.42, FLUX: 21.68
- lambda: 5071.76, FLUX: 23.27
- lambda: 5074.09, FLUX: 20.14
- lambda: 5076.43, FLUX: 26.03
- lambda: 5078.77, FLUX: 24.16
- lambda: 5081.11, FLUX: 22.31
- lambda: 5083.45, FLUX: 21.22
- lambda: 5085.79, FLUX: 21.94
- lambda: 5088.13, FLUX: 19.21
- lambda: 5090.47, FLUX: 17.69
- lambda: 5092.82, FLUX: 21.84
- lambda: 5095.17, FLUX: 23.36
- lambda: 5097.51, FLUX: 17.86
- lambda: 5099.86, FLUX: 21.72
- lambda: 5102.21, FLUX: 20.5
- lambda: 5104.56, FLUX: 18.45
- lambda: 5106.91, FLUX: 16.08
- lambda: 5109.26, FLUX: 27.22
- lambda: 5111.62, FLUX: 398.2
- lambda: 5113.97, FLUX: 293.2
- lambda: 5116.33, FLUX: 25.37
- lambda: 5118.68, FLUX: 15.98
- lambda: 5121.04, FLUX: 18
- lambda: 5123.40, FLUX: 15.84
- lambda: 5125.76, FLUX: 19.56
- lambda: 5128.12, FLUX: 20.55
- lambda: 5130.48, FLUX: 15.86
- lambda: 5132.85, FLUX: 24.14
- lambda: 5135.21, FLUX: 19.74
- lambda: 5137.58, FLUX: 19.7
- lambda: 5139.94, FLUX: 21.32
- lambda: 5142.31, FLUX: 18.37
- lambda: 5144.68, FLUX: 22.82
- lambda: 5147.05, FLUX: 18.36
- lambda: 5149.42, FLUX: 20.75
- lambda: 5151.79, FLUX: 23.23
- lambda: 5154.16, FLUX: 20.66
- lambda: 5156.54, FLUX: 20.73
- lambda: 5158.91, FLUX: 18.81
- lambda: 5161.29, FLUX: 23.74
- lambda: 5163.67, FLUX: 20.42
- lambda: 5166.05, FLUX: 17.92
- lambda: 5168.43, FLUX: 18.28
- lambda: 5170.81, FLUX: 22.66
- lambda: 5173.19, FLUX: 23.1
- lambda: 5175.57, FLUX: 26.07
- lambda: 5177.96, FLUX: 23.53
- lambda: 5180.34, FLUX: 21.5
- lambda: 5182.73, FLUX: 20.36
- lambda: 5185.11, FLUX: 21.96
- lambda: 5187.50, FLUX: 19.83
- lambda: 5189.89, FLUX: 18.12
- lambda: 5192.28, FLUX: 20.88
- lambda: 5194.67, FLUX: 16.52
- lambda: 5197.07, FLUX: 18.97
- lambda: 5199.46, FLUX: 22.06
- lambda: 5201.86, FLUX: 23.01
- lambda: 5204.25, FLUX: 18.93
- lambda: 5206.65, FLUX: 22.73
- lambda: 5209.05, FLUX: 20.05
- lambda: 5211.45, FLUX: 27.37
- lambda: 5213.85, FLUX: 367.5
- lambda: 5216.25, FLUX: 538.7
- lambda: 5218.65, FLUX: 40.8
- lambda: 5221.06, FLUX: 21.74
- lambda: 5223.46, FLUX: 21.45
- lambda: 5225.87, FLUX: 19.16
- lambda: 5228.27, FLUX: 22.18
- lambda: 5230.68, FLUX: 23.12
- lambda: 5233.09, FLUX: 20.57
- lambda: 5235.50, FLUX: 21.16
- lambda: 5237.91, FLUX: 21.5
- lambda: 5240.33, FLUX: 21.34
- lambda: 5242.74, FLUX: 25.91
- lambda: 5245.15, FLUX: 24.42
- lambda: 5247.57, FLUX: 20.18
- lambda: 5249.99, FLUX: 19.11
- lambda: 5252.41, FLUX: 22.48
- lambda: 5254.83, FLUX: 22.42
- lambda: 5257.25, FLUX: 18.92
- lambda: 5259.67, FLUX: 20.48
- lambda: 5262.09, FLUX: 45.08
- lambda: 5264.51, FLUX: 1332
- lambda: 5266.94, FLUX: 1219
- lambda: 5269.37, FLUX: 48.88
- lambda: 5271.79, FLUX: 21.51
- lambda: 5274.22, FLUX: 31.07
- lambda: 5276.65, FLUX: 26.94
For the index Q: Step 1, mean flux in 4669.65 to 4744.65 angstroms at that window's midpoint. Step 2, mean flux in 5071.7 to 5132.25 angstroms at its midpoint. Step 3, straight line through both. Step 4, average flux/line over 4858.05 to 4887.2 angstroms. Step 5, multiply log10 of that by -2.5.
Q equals 0.44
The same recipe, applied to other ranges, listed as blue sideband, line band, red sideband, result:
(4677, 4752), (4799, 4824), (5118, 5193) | 0.06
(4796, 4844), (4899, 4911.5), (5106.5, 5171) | 0.22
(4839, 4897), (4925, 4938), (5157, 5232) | 0.13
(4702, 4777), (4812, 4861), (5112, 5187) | 0.16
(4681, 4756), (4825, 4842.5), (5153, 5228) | 0.33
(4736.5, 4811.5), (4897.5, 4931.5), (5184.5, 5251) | 0.33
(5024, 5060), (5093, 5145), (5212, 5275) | 0.37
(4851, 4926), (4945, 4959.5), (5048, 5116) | 0.27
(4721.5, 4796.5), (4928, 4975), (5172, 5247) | 0.39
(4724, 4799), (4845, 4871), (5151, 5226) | 0.29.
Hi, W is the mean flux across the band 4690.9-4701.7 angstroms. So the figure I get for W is 25.3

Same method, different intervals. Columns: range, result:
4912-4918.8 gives 23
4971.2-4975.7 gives 21.3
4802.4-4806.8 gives 23.2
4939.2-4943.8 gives 26.7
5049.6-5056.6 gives 23.2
